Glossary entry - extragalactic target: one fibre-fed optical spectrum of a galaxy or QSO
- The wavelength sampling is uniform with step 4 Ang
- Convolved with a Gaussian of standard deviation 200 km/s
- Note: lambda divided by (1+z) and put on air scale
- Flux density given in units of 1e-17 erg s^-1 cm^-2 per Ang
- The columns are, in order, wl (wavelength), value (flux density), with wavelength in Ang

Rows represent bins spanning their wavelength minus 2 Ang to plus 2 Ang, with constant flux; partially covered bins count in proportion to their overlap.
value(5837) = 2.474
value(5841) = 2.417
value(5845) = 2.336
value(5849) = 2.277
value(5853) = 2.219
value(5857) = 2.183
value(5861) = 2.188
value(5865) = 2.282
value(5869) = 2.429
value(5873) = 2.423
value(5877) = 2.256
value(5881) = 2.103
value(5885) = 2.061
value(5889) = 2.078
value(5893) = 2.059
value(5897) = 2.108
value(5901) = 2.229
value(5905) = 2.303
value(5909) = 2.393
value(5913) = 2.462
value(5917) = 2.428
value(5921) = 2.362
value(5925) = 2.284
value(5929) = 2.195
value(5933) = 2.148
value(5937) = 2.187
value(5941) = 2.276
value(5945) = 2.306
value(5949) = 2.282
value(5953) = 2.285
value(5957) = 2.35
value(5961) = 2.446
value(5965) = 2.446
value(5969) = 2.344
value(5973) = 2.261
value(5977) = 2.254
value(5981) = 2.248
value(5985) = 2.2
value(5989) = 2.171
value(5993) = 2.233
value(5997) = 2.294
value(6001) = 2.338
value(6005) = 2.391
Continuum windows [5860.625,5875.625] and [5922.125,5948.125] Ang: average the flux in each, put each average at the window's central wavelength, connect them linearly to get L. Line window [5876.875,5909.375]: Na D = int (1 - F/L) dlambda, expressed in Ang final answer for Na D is 2.0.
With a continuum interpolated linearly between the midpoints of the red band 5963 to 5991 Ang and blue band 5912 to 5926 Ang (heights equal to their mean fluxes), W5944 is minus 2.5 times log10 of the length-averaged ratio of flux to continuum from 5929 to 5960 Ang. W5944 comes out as 0.03 mag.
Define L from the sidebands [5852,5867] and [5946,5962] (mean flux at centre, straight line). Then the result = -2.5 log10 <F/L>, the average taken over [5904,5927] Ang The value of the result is -0.04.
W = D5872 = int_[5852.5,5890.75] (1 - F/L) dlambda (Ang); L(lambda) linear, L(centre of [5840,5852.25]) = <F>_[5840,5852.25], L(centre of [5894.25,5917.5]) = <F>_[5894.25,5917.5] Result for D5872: 1.5 Ang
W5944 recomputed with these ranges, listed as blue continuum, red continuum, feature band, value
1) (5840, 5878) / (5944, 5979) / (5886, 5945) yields 0.03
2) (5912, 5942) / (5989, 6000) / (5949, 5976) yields -0.04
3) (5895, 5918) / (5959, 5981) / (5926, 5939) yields 0.07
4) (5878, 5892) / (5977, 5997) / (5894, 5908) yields -0.05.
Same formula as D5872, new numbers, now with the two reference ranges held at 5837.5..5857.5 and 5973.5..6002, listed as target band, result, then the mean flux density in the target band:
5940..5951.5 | -0.1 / 2.29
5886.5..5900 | 1.2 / 2.09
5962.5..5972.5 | -0.5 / 2.38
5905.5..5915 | -0.5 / 2.41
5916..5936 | 0.0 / 2.27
